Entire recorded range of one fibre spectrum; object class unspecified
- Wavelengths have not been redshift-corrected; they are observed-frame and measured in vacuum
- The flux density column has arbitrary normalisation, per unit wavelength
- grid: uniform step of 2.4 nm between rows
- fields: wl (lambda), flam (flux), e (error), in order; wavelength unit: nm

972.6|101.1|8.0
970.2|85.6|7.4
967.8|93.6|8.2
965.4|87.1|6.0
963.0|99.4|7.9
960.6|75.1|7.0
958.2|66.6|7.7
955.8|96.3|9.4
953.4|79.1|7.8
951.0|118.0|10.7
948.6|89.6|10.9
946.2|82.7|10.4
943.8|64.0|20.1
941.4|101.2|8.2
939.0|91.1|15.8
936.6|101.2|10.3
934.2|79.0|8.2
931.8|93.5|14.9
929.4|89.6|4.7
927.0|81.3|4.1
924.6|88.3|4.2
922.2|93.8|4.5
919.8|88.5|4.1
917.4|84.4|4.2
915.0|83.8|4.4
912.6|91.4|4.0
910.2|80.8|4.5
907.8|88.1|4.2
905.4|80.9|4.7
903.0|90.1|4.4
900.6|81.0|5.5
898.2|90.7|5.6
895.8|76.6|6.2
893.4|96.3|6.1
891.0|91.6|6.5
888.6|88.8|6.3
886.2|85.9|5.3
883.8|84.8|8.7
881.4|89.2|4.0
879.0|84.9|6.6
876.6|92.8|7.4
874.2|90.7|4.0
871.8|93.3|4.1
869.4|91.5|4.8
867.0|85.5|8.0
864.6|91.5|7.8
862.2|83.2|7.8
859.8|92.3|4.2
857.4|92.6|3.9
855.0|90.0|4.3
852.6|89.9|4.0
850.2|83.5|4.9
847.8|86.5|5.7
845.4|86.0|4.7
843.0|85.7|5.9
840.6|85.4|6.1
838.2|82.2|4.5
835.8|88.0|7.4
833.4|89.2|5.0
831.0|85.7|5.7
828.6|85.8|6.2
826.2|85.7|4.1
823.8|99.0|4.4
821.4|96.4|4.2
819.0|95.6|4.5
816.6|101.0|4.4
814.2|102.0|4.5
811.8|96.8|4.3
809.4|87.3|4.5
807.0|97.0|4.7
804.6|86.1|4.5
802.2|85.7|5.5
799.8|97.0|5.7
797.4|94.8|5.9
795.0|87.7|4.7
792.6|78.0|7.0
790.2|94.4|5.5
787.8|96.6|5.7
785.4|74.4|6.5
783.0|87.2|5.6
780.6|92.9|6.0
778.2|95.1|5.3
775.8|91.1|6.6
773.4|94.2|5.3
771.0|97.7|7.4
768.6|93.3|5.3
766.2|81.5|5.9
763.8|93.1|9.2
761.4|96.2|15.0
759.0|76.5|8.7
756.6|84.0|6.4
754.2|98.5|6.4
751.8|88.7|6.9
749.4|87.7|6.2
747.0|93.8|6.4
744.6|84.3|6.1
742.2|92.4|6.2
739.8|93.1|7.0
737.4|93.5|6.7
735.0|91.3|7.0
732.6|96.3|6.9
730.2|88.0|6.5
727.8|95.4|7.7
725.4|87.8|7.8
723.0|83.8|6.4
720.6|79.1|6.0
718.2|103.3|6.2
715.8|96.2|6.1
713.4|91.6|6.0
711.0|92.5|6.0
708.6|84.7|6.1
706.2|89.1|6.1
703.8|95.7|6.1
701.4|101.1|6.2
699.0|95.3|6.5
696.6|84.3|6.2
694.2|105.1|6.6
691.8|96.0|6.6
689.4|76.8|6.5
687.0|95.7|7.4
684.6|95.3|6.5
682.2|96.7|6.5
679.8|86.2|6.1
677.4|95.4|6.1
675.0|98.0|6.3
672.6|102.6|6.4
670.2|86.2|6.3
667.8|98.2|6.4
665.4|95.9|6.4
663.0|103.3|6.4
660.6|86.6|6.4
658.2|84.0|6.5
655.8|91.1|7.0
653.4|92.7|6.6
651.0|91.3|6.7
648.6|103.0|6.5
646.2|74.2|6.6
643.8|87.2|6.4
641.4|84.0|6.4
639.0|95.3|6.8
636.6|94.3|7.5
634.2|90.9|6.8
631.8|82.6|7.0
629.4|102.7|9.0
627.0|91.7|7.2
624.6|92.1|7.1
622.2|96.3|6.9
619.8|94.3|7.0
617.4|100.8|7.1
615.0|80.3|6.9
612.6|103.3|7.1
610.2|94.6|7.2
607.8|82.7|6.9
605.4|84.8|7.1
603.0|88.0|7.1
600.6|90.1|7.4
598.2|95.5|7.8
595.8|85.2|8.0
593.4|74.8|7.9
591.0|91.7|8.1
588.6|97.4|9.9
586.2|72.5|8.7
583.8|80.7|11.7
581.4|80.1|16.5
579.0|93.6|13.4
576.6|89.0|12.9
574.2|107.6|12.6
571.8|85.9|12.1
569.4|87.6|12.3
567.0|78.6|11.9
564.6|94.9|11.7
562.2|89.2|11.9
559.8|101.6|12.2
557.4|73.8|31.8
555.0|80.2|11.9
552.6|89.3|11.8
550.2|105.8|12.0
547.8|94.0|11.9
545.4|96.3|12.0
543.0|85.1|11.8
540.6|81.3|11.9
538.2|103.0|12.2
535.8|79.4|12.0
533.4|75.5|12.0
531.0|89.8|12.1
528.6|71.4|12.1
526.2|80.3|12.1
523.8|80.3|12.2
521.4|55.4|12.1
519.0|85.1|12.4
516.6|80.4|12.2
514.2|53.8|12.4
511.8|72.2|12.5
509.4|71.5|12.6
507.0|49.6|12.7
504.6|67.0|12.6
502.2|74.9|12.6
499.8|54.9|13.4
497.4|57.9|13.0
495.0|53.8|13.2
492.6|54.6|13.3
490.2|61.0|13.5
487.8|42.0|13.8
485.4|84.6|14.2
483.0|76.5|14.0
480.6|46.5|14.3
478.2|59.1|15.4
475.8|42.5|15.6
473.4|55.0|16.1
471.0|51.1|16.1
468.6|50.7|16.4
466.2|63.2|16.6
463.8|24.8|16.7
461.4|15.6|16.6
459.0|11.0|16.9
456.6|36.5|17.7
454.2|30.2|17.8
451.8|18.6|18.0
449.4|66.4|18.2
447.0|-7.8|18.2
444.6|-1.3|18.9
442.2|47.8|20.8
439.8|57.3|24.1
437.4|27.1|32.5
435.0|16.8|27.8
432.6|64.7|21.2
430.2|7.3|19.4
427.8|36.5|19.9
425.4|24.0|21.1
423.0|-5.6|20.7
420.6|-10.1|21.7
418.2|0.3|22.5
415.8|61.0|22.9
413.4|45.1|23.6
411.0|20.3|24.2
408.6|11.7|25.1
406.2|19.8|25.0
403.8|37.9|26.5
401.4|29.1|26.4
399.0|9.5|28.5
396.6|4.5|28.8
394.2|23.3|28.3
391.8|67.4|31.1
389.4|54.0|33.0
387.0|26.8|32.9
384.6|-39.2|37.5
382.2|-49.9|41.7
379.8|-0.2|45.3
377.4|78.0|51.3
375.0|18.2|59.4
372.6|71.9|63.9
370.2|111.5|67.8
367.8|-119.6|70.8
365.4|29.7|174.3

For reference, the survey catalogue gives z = 0.17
